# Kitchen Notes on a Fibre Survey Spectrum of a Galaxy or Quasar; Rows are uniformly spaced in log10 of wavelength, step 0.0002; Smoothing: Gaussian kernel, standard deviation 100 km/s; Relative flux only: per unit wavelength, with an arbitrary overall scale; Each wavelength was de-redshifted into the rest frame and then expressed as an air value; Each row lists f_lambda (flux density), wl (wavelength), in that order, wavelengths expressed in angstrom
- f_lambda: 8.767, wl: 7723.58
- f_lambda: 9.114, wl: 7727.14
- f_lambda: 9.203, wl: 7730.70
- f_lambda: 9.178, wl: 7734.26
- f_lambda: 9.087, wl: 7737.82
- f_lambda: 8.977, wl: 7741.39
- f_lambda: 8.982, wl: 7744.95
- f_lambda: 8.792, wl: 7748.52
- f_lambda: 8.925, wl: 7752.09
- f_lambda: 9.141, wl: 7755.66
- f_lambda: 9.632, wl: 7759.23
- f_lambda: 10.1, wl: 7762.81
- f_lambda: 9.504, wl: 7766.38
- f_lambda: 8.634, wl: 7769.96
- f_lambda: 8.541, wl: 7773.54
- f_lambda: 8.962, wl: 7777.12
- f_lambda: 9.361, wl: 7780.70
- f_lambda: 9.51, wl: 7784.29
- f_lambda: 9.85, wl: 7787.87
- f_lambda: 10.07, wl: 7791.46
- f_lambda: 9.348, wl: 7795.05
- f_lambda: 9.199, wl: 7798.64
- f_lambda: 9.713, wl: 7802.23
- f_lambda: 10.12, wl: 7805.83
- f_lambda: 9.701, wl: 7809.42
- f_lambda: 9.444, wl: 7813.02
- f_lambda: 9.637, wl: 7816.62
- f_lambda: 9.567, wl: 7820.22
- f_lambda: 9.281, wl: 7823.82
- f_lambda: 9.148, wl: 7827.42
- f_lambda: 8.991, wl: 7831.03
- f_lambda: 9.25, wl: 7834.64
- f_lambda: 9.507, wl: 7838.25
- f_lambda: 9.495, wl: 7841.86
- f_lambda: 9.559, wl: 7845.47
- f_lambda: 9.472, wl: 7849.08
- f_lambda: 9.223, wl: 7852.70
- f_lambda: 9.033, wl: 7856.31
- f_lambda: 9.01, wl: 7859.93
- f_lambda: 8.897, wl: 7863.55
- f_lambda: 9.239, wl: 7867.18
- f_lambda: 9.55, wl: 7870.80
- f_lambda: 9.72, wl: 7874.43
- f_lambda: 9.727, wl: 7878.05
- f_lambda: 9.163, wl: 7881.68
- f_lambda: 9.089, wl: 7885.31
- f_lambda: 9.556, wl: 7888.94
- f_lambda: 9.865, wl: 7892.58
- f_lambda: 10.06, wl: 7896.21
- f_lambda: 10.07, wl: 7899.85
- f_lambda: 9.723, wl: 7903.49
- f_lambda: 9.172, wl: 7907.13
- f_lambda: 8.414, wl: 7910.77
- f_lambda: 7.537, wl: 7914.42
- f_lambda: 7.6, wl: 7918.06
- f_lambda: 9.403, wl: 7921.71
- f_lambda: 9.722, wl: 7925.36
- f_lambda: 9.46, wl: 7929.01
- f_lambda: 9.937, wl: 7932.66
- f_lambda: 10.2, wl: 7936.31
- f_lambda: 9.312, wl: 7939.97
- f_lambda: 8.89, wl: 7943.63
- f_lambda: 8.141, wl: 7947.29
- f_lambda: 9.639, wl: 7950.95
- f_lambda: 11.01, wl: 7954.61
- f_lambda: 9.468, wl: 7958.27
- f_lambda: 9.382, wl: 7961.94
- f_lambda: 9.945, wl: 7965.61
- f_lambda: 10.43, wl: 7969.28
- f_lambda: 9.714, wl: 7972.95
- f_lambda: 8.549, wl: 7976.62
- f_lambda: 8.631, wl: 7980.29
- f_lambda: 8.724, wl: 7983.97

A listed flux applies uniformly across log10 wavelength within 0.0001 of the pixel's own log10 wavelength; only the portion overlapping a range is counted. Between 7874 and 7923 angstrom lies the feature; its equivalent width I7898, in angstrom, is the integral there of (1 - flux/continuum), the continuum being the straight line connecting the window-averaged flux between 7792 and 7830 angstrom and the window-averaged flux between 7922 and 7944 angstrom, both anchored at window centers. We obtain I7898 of 2.0 angstrom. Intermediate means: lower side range 9.52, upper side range 9.62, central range 9.21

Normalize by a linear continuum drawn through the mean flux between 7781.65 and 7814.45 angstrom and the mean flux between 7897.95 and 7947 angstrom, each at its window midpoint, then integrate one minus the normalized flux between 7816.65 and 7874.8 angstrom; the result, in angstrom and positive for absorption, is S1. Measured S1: 0.9 angstrom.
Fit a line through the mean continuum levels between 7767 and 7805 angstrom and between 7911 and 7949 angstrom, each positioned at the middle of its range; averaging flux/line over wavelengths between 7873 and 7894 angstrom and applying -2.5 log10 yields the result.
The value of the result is -0.047 mag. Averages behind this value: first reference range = 9.34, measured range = 9.51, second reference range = 9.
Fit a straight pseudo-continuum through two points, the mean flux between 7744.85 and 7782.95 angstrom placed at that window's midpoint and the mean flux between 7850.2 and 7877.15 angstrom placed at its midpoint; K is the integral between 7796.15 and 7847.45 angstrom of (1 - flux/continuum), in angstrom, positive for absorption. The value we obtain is -1.4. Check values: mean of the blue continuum 9.15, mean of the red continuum 9.26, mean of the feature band 9.47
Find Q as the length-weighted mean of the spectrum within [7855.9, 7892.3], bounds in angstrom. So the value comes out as 9.33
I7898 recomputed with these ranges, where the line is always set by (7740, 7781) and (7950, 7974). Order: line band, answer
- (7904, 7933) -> 2.6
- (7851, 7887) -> 1.2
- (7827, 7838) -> 0.3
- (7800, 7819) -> -0.8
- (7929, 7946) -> 0.6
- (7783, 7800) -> -0.7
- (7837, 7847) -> -0.1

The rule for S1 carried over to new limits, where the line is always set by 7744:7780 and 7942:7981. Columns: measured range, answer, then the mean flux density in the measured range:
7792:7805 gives -0.5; 9.53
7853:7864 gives 0.3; 9.03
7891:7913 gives -0.3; 9.51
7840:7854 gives -0.3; 9.45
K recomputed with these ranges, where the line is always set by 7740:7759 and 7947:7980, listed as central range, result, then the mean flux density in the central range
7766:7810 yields -1.38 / 9.41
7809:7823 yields -0.53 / 9.55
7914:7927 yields 1.14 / 8.66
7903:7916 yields 1.14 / 8.63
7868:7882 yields -0.29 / 9.56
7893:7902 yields -0.57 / 10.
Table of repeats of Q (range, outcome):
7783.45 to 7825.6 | 9.62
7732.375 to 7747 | 9.05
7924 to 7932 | 9.64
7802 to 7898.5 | 9.44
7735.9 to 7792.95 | 9.25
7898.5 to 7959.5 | 9.27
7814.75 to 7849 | 9.39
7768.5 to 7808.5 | 9.41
